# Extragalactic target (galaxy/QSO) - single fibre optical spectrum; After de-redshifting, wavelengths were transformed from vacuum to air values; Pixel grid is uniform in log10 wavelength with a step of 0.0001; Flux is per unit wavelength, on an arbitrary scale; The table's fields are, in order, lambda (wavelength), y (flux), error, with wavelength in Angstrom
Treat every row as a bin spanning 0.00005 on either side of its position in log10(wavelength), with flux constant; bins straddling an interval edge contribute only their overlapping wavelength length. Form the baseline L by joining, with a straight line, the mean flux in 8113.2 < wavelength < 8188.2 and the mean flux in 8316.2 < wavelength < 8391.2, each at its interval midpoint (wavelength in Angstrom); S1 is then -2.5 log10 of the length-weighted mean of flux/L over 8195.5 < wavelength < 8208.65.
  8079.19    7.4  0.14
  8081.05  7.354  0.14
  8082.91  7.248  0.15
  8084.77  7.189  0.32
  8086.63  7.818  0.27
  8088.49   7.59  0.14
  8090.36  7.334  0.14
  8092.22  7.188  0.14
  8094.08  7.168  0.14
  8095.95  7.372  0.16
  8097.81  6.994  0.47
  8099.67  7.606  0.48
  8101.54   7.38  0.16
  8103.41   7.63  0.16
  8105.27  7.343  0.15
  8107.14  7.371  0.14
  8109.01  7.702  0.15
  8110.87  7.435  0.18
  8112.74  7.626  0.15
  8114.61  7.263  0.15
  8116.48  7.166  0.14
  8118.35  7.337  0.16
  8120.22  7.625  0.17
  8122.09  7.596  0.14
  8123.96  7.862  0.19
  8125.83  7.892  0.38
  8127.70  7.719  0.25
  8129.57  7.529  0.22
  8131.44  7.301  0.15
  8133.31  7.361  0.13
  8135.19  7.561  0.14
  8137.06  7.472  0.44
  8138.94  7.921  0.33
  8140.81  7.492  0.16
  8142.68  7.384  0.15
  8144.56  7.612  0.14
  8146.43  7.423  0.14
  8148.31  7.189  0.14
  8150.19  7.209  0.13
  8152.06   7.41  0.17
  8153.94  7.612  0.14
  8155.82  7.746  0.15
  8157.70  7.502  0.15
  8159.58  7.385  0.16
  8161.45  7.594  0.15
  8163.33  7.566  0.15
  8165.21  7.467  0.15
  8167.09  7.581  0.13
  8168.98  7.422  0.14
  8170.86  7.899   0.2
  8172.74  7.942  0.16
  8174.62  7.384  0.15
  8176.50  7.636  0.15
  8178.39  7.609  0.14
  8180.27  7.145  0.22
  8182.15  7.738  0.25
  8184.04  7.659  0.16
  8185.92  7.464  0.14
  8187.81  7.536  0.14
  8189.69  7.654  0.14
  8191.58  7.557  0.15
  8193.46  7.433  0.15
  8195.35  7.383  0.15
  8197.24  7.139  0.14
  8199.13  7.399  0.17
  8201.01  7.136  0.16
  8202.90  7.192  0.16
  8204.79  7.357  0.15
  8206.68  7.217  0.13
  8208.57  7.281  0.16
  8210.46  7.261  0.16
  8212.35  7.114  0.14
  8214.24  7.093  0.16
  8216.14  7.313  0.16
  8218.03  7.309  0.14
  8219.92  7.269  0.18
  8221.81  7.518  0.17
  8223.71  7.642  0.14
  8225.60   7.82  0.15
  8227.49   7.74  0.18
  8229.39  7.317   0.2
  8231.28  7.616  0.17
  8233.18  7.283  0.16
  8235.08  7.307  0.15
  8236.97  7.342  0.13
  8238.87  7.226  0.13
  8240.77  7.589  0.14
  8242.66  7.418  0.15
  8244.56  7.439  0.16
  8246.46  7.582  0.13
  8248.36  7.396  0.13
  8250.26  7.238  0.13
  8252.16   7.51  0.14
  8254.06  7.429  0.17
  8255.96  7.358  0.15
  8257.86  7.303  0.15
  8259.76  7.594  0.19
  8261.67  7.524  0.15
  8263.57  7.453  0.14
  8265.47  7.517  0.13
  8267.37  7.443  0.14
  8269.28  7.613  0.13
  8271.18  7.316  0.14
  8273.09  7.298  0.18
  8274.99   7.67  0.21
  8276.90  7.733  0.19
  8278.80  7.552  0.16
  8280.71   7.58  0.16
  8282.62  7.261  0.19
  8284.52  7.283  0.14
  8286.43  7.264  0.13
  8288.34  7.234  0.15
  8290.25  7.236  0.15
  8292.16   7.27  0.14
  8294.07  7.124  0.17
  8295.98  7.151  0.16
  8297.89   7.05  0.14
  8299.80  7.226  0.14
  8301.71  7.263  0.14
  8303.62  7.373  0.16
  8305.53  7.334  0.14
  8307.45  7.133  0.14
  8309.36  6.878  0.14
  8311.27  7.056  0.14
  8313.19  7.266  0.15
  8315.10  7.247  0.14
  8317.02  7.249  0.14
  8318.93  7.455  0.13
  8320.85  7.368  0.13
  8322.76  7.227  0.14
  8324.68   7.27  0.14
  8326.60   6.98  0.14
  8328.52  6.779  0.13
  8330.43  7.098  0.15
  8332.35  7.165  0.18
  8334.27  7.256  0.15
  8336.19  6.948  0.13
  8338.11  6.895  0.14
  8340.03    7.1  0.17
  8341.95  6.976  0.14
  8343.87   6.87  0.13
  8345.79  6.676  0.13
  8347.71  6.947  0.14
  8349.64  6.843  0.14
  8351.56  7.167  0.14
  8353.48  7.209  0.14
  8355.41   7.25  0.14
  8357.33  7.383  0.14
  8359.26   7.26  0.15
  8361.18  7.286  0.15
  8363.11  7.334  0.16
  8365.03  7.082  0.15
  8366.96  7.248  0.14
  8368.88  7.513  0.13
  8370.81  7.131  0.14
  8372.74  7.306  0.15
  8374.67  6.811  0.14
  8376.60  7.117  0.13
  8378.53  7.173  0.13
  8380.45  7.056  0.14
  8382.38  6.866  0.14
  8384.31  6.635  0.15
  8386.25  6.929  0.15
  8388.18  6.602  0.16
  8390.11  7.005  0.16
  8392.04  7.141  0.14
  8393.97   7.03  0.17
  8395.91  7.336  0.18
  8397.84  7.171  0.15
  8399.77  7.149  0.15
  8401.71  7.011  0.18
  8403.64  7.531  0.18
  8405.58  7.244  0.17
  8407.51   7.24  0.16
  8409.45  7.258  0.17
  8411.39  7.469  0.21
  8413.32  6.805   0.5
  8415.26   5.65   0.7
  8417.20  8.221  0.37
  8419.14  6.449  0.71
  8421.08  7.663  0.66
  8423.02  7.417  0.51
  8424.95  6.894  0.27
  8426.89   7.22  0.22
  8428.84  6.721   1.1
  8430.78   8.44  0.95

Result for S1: 0.02 mag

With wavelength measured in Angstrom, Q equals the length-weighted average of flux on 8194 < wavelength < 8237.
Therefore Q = 7.35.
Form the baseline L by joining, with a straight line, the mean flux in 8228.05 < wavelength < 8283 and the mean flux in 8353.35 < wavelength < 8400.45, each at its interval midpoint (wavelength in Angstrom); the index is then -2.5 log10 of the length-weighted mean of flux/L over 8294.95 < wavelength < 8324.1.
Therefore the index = 0.01 mag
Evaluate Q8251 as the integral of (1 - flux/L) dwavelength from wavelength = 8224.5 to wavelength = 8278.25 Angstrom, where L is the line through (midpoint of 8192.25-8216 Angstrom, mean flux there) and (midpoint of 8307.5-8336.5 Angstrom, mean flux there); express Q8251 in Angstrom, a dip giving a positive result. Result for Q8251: -1.89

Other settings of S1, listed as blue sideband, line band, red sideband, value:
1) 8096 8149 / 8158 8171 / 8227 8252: -0.01 mag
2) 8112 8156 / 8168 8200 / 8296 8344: -0.02 mag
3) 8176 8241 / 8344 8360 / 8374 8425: 0.01 mag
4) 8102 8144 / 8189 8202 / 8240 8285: 0.02 mag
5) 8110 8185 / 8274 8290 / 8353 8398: -0.02 mag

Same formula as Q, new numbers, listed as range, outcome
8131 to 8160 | 7.48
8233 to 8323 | 7.35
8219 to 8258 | 7.45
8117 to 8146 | 7.57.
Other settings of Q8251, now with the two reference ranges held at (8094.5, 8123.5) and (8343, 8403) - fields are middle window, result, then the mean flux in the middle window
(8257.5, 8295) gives -1.1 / 7.41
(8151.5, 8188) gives -1.1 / 7.57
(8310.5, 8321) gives -0.2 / 7.27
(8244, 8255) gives -0.3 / 7.43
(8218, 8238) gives -0.6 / 7.48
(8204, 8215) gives 0.1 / 7.22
